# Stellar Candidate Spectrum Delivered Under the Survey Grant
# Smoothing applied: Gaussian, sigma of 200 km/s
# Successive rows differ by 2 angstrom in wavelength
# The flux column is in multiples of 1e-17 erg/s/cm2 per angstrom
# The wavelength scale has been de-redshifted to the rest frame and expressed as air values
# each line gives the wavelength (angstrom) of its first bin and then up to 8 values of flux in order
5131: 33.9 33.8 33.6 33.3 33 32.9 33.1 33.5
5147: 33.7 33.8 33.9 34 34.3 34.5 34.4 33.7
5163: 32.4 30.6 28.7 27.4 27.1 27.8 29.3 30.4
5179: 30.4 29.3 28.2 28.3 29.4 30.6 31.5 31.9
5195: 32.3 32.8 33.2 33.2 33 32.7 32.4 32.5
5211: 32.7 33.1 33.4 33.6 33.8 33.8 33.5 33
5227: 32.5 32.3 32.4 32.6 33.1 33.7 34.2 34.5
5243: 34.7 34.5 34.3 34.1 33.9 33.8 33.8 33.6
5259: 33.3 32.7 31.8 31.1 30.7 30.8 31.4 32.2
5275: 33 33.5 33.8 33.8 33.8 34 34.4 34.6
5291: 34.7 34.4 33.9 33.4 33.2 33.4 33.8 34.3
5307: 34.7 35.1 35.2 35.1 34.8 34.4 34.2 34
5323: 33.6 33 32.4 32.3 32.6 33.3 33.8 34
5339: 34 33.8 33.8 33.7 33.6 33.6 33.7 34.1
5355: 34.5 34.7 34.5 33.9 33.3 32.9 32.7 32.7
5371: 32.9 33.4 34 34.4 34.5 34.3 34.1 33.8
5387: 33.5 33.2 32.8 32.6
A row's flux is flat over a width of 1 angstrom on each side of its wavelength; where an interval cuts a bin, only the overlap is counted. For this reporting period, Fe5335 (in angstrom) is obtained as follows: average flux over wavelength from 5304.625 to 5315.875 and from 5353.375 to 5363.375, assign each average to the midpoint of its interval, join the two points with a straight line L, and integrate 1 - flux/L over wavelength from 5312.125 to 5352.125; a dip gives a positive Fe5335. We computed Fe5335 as 1.1 angstrom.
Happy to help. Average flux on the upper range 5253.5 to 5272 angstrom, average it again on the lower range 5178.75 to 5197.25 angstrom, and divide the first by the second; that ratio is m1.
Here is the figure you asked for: 1.06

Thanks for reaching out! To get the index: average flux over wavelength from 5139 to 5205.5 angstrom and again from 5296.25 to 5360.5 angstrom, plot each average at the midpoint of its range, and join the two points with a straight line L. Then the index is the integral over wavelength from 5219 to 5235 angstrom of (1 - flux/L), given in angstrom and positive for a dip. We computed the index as -0.3 angstrom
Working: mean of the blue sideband 31.6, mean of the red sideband 33.9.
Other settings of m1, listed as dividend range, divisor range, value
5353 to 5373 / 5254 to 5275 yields 1.04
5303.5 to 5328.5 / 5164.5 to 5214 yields 1.11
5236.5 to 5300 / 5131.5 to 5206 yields 1.05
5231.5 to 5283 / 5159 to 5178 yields 1.11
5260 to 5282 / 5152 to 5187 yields 1.05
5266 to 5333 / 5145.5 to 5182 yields 1.07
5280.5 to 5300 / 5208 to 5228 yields 1.03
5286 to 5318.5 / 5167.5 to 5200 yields 1.15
